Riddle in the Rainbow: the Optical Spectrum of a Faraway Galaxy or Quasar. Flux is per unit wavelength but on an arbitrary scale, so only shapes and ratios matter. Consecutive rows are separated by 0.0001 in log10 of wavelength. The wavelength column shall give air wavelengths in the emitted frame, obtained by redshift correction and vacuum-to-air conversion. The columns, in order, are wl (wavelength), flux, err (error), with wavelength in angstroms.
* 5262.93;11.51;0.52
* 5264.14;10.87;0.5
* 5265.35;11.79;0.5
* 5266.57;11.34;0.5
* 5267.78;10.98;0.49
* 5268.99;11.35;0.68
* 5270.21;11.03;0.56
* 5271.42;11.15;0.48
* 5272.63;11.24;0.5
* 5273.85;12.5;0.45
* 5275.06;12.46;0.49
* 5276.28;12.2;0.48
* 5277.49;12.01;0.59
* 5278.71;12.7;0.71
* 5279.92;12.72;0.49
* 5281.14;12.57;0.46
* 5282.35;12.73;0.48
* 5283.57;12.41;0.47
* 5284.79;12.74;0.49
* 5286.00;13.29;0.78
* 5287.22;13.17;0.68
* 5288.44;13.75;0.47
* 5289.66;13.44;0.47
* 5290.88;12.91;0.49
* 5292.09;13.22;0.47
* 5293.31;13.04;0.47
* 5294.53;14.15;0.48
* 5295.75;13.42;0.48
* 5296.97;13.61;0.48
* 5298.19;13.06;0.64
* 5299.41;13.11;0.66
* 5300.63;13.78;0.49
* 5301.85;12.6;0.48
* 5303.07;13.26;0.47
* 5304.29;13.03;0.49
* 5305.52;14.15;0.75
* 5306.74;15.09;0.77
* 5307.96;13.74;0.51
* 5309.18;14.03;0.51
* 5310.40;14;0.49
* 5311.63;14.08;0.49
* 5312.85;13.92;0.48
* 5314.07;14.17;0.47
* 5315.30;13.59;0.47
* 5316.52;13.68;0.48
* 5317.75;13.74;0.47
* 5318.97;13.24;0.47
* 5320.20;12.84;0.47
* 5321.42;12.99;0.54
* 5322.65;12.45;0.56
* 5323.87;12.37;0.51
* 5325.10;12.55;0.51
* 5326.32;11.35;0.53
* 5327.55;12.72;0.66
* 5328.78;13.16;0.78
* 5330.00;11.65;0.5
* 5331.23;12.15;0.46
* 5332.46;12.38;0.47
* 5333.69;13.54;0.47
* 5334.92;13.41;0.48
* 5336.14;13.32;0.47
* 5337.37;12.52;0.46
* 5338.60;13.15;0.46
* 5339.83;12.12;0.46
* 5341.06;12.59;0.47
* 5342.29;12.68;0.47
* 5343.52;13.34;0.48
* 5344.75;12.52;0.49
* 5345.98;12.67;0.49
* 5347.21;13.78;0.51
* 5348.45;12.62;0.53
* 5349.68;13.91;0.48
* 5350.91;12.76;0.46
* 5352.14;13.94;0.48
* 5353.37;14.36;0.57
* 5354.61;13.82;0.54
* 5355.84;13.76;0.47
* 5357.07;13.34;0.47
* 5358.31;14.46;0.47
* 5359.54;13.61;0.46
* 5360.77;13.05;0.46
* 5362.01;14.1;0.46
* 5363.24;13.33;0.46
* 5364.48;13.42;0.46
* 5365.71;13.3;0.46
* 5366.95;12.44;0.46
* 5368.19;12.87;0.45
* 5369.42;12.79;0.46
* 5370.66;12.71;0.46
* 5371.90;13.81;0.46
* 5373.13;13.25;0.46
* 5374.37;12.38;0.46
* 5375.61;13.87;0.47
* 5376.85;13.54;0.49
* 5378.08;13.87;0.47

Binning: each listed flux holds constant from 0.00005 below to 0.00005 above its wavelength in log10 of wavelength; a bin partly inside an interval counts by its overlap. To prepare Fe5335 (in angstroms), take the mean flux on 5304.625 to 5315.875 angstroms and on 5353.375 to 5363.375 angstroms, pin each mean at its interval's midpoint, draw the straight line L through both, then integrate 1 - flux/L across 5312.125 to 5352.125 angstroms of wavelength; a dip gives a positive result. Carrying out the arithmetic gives 2.76 angstroms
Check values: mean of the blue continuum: 14.1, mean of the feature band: 13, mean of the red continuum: 13.7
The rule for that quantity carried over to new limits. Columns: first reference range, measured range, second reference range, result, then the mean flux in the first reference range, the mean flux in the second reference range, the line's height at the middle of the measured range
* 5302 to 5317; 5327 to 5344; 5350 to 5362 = 1.2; 13.9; 13.7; 13.8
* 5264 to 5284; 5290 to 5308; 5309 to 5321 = -0.6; 11.9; 13.7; 13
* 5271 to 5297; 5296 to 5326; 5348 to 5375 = -1.0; 12.8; 13.4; 13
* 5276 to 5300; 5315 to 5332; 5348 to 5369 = 0.7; 13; 13.5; 13.3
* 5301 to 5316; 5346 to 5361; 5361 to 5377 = -0.3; 13.8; 13.2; 13.4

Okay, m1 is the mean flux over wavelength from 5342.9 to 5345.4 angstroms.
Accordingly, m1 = 12.9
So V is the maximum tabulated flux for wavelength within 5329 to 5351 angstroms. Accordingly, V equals 13.91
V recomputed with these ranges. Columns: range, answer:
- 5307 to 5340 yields 14.17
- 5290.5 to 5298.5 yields 14.15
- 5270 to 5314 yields 15.09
